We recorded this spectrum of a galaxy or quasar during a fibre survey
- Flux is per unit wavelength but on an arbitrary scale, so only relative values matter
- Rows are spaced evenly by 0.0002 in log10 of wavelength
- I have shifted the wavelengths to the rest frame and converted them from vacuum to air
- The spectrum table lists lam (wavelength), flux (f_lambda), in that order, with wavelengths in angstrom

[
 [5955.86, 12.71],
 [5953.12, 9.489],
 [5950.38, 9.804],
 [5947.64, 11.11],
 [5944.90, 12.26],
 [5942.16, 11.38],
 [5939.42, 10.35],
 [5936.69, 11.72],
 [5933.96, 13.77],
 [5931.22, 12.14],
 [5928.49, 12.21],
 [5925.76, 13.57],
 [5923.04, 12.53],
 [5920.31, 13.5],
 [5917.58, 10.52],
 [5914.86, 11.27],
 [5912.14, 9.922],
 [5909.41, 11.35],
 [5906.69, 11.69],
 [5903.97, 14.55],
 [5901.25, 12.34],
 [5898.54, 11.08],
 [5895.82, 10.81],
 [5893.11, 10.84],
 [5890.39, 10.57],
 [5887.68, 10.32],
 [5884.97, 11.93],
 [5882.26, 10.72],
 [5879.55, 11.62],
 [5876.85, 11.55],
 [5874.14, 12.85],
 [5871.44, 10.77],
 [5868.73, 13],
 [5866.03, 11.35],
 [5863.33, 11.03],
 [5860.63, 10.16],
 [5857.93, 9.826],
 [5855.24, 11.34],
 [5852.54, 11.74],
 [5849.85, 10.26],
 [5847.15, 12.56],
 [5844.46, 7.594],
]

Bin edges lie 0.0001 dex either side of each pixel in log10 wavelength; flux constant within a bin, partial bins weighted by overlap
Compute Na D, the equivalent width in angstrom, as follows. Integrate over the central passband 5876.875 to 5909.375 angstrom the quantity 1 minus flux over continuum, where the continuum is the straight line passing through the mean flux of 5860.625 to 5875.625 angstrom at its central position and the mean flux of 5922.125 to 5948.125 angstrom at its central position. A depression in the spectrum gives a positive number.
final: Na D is 0.9 angstrom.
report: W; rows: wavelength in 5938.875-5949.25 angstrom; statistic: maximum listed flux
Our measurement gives 12.26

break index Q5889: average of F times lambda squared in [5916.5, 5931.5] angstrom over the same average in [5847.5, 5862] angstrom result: 1.2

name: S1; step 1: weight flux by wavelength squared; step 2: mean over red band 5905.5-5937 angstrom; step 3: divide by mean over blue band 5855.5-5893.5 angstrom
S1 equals 1.1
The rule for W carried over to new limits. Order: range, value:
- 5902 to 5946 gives 14.55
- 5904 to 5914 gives 11.69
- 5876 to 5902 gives 12.34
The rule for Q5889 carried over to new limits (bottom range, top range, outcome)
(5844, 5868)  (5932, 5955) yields 1.07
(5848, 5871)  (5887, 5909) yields 1.05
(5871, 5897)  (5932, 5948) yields 1.07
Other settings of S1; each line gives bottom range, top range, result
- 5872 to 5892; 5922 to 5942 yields 1.10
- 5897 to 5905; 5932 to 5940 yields 0.98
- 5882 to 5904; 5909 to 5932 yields 1.06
